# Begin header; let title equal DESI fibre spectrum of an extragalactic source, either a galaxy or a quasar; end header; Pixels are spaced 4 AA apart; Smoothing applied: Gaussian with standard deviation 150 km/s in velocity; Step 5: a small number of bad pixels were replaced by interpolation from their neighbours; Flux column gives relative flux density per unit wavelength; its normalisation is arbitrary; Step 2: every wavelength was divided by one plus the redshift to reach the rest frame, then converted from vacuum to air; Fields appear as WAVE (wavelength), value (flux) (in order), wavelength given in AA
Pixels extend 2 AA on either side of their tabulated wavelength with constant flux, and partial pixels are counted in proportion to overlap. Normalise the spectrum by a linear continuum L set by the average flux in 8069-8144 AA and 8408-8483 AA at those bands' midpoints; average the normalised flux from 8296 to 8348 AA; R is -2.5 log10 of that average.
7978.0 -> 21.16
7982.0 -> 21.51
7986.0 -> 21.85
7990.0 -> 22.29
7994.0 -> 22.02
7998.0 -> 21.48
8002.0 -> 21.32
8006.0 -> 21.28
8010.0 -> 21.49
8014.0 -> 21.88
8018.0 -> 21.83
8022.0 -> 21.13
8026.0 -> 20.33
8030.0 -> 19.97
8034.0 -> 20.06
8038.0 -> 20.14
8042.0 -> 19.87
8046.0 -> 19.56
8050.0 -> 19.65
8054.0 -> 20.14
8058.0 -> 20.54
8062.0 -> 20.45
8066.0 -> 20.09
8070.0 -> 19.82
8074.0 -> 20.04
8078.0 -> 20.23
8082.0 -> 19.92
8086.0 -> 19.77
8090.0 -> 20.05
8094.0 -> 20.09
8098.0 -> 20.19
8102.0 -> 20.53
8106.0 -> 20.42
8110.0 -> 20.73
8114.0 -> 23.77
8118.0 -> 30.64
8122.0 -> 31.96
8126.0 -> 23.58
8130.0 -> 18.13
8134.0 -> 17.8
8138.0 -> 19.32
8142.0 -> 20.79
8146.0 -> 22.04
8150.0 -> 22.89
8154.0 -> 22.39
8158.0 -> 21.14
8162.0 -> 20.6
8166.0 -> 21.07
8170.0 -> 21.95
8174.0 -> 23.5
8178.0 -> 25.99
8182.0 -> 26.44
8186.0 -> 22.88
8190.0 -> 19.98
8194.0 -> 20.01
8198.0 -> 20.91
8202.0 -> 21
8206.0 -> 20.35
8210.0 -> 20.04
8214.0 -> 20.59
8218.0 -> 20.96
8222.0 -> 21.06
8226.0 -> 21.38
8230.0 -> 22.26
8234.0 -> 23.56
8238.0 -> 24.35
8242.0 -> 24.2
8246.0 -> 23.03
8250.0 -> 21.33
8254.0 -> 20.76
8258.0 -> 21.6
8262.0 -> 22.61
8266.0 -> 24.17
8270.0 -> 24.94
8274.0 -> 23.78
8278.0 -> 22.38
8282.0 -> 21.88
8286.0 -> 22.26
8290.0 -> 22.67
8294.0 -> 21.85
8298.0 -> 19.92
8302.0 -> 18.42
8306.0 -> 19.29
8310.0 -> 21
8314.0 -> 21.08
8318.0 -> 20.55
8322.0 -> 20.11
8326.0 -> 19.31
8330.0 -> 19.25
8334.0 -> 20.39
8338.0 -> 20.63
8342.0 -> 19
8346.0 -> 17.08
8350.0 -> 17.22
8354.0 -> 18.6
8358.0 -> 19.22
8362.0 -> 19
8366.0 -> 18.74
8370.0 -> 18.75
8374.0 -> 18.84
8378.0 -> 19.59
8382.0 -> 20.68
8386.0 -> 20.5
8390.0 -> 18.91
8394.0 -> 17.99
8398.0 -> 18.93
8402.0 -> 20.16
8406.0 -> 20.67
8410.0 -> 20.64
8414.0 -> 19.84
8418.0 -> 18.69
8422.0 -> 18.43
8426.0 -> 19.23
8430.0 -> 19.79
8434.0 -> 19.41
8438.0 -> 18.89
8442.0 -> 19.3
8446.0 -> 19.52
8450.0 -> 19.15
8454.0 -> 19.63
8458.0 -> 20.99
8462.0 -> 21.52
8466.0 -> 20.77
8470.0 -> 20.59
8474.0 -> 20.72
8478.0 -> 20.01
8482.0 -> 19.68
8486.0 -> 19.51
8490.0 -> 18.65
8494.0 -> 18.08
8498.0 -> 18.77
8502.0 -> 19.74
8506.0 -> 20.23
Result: 0.04 mag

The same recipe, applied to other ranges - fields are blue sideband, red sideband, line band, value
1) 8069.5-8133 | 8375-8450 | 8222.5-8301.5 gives -0.09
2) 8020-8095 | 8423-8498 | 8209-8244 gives -0.11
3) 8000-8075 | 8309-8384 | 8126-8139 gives 0.06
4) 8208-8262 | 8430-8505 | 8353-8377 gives 0.10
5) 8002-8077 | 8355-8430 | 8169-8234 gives -0.10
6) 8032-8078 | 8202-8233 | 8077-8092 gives 0.01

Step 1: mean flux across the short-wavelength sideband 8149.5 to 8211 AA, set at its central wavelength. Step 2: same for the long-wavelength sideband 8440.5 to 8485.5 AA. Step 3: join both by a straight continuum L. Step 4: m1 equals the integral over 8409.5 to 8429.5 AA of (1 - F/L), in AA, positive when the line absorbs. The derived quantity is 1.1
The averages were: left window 22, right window 20.2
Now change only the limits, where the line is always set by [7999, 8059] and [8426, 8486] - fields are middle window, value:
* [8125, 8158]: -0.6 AA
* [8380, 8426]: 1.1 AA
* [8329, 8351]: 1.3 AA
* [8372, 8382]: 0.3 AA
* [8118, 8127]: -3.7 AA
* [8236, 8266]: -3.5 AA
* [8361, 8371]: 0.6 AA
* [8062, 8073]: 0.3 AA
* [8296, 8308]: 0.6 AA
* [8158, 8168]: -0.2 AA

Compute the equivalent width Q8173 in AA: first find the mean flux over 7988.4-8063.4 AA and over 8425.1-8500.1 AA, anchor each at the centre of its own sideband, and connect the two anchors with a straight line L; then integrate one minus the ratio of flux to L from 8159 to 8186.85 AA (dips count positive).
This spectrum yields -3.69 AA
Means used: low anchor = 20.8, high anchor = 19.7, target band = 23.1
